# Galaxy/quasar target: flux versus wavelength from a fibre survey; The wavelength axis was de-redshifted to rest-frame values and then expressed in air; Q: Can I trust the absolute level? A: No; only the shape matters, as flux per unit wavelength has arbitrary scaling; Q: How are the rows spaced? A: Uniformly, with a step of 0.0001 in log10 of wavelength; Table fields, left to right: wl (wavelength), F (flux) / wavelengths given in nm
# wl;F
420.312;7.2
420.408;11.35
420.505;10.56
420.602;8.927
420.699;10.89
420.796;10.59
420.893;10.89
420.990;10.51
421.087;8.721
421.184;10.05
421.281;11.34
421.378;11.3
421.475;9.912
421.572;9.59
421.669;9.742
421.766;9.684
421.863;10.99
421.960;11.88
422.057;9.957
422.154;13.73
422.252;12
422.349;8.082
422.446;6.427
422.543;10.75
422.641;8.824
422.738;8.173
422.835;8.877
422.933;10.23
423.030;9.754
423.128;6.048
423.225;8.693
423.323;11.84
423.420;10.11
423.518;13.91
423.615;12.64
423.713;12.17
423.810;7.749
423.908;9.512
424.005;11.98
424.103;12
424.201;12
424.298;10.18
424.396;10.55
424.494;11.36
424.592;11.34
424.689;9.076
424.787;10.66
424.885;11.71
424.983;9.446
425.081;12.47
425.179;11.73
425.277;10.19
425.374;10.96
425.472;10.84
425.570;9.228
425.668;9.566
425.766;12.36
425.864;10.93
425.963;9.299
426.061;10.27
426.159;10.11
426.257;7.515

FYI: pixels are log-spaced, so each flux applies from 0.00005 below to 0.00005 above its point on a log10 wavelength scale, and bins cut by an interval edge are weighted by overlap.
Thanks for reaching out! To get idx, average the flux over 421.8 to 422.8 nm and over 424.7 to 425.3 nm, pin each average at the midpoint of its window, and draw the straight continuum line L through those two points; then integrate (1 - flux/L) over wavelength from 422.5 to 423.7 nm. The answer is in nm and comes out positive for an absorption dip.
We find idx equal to 0.033 nm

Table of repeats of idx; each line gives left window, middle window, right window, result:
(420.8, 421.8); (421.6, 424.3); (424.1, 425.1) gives 0.07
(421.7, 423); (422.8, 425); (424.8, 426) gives -0.04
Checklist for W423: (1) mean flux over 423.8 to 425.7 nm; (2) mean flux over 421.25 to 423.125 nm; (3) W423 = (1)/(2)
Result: 1.07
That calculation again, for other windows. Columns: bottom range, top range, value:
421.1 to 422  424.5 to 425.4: 1.04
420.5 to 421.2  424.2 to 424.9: 1.06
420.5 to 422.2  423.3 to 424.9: 1.05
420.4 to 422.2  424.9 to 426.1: 1.01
